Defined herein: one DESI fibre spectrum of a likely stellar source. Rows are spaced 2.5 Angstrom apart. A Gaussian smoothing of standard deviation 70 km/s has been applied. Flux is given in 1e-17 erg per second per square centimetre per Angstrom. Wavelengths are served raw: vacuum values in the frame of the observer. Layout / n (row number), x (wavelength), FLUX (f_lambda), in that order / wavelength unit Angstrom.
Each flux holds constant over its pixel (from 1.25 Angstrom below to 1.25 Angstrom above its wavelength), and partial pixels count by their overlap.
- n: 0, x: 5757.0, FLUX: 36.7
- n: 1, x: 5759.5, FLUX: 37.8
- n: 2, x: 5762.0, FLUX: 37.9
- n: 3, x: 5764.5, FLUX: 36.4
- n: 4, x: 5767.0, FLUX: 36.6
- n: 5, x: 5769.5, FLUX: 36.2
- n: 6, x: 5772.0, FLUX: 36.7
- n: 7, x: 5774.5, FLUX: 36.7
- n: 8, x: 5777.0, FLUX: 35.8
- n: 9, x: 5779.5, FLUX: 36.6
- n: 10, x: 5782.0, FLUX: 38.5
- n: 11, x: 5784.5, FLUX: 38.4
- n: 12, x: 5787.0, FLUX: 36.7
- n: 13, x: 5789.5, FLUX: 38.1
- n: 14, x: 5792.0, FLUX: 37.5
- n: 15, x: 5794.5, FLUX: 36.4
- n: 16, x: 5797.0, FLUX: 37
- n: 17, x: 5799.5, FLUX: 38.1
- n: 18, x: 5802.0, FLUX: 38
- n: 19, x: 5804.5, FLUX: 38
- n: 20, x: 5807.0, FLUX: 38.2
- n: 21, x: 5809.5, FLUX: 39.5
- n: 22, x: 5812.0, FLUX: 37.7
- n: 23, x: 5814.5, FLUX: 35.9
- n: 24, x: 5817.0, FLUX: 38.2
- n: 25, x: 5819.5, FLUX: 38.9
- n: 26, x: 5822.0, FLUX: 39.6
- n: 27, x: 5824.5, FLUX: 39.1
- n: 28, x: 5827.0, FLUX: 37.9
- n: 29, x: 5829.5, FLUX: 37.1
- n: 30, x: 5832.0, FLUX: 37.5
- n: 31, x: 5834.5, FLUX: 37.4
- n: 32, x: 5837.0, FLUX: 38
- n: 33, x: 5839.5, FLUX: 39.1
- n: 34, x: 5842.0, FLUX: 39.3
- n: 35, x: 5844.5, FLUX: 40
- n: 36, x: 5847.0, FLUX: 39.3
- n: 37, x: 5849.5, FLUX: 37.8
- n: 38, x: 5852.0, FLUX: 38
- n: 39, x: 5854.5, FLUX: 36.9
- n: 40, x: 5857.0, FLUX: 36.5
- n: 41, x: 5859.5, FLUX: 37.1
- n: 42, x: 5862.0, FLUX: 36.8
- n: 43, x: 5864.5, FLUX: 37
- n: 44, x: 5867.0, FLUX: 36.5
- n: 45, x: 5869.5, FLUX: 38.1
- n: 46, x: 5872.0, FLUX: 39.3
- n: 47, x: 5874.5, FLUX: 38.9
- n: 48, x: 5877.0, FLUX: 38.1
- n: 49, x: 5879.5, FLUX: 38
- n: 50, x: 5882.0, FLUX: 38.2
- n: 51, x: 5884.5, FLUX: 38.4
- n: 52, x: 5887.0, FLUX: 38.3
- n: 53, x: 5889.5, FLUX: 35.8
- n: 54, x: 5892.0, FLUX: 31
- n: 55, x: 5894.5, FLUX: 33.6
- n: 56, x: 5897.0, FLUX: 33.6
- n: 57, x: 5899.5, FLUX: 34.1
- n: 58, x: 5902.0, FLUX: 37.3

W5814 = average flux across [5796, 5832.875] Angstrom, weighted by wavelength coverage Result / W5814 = 38.1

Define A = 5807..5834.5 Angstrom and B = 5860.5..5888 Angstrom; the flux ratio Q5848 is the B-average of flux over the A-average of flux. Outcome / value 1.0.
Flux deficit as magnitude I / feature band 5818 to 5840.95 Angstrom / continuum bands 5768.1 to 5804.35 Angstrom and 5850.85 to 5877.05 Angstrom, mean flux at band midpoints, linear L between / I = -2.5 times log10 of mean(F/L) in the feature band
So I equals -0.03 mag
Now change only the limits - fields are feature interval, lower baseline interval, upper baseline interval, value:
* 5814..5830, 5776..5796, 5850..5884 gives -0.023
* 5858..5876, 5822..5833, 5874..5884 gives 0.016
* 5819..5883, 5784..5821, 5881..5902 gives -0.046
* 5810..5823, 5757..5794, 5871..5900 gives -0.036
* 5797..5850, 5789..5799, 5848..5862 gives -0.030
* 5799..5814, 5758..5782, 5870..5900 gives -0.041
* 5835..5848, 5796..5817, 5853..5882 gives -0.038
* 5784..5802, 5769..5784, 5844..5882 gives -0.012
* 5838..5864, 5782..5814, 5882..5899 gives -0.049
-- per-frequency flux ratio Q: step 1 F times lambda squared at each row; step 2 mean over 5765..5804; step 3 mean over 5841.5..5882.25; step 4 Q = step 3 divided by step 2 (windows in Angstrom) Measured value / 1.05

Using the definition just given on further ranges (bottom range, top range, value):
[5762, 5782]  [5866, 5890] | 1.08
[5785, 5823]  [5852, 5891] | 1.02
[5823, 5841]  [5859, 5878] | 1.00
